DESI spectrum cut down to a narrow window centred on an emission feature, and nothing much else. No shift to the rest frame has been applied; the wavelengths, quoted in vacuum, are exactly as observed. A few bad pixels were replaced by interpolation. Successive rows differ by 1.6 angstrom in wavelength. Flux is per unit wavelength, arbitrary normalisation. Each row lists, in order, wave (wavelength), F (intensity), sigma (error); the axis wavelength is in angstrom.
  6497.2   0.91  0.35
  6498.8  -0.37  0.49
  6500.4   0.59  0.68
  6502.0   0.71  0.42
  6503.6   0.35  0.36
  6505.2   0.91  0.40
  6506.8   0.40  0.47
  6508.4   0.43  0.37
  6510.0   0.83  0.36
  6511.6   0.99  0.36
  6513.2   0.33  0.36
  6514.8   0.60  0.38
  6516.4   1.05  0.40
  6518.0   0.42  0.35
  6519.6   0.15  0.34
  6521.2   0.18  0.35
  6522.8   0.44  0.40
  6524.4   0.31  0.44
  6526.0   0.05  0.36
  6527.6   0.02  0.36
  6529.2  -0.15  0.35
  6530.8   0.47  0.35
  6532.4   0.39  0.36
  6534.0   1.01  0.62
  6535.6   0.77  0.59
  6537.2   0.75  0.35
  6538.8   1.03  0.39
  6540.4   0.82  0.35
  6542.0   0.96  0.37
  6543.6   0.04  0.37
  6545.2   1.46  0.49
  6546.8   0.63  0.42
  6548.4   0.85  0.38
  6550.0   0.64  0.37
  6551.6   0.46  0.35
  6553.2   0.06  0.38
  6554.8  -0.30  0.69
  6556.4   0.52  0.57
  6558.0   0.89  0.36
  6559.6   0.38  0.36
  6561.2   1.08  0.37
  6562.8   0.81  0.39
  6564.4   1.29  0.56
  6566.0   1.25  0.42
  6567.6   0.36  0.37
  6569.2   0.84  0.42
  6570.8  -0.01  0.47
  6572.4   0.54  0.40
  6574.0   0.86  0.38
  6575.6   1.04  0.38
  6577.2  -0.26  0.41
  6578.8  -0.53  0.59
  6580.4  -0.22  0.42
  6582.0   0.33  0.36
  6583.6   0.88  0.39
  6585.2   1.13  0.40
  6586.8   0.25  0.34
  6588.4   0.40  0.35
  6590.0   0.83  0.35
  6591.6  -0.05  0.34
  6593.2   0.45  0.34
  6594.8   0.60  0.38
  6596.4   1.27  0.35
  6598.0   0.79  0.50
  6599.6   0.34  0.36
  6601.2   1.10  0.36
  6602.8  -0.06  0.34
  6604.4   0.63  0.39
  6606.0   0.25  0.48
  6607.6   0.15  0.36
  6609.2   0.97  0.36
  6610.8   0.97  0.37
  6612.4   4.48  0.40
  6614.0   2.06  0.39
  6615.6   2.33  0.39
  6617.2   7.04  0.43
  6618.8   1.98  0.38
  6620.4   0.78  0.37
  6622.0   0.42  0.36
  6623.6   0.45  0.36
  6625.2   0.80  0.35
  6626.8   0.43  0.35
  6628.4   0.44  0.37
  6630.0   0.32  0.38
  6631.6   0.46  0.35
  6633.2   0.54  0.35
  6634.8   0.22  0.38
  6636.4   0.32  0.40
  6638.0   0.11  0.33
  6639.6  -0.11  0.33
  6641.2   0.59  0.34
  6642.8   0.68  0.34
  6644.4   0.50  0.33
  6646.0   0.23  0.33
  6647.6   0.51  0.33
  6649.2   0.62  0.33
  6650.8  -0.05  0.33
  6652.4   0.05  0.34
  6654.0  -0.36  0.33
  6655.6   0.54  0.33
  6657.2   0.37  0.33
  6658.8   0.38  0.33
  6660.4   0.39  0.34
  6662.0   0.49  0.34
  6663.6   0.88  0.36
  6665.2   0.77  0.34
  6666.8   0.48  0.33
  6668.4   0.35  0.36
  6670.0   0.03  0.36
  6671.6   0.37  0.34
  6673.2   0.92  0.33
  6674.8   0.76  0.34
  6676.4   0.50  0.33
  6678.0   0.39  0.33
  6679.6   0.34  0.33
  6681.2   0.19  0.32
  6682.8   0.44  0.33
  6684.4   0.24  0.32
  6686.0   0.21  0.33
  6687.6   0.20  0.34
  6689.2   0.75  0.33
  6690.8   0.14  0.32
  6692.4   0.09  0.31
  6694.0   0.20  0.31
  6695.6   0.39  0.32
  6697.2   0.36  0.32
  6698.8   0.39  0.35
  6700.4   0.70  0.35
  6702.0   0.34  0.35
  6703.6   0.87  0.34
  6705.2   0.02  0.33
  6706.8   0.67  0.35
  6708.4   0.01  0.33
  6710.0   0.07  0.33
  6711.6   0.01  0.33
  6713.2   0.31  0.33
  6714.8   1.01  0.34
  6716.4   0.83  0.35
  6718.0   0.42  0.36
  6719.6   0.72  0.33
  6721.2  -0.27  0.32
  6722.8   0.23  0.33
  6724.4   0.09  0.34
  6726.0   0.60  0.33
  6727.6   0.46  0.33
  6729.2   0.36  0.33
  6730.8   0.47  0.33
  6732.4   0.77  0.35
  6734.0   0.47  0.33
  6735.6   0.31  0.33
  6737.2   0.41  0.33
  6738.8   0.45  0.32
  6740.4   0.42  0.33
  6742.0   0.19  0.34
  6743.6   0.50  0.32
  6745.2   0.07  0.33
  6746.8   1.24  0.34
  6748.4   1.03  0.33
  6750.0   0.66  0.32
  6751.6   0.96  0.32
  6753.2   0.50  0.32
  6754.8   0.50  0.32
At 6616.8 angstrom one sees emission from [O II]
